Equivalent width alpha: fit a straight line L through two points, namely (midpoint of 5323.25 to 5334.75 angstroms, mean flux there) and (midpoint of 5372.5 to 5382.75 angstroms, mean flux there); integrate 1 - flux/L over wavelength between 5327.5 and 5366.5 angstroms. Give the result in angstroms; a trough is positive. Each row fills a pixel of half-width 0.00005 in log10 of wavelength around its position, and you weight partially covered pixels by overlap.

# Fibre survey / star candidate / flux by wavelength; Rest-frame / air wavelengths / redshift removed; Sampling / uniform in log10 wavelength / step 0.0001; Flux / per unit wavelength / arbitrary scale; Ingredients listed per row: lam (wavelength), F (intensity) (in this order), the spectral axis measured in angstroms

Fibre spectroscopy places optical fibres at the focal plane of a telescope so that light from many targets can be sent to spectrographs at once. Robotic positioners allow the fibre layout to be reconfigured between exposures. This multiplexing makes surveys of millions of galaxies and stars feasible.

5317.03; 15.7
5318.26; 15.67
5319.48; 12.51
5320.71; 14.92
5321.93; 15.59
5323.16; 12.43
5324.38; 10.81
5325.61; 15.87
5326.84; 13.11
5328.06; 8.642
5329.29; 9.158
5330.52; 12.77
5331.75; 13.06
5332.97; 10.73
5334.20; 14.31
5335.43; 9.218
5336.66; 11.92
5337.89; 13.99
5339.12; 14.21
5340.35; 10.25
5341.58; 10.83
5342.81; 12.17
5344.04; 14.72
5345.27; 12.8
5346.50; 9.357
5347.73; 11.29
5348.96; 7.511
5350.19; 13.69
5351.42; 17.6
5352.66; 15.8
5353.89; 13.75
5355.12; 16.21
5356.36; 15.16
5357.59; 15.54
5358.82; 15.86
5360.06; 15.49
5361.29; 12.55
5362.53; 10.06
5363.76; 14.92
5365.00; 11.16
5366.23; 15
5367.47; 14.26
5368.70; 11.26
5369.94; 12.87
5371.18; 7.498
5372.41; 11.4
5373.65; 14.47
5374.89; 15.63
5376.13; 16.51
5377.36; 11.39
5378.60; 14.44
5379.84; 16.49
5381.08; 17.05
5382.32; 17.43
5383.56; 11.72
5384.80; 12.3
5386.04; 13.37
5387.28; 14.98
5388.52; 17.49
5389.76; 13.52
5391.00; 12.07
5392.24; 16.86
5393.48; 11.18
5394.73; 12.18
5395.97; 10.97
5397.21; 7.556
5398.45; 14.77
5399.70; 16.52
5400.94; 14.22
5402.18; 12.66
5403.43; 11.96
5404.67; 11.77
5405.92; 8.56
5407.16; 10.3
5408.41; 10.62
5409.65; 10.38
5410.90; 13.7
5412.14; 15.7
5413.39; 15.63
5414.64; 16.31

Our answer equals 1.3 angstroms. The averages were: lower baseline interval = 12.1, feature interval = 12.8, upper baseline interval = 15.2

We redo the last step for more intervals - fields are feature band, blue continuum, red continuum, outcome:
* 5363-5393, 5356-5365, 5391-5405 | -1.1 angstroms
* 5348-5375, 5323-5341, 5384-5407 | -2.3 angstroms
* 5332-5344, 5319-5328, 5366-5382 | 1.2 angstroms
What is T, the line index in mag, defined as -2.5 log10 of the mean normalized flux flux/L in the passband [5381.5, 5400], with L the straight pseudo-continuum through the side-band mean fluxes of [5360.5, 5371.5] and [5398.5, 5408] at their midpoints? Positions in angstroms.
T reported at -0.10 mag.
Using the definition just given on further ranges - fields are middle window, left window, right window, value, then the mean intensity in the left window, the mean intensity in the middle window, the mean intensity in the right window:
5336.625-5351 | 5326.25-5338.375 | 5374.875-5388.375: 0.03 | 11.7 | 12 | 14.7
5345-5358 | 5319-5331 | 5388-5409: -0.08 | 12.6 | 13.5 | 12.5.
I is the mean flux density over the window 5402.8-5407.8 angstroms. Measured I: 10.6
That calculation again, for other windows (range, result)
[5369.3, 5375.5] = 12.4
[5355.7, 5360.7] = 15.5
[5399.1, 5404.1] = 13.8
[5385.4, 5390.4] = 14.8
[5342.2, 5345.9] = 13.2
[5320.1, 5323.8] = 14.3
